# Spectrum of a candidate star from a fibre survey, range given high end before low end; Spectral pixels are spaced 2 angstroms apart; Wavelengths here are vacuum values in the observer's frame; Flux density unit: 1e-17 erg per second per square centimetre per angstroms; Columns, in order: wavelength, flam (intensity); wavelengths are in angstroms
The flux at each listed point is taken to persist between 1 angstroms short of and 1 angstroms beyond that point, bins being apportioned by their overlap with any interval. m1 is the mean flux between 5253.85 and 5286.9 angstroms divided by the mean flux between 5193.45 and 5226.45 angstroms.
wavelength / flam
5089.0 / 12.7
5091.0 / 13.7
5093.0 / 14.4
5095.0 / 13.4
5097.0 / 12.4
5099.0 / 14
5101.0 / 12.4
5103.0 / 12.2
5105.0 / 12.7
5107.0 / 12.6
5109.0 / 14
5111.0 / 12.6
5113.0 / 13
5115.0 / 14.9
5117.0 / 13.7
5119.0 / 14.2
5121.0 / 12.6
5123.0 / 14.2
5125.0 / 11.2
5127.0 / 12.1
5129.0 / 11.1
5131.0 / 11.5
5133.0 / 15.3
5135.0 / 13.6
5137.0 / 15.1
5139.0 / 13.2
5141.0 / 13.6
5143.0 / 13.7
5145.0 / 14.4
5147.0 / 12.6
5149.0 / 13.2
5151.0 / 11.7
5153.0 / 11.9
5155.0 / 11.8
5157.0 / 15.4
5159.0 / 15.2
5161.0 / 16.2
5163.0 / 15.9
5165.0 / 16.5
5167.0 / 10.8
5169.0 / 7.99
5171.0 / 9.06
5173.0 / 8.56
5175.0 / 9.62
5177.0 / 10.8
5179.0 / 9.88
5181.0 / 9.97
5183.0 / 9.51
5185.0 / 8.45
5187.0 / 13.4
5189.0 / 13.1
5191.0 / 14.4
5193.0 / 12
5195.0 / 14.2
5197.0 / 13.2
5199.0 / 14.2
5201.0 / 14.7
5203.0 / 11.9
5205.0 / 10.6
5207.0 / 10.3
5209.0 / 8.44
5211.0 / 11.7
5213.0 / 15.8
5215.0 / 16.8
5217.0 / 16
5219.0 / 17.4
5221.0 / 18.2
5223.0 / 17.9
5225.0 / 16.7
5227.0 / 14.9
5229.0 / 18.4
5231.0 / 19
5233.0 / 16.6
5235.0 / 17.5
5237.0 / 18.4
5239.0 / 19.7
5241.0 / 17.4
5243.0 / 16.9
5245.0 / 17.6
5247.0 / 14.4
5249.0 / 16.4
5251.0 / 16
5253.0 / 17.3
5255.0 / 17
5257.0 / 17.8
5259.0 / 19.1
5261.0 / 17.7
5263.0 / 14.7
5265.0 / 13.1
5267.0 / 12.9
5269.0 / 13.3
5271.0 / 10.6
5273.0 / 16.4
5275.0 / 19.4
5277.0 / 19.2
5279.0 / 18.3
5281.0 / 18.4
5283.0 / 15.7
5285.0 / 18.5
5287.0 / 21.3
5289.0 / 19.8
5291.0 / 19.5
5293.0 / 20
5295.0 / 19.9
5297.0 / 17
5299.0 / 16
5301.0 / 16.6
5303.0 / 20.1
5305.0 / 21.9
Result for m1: 1.2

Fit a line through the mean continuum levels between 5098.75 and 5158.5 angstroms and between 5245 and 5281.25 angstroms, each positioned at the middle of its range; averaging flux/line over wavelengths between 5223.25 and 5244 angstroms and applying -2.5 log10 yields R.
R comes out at -0.13 mag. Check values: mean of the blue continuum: 13.2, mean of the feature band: 17.6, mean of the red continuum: 16.2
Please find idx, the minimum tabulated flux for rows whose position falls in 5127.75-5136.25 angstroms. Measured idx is 11.1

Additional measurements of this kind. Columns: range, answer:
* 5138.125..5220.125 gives 7.99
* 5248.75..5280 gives 10.6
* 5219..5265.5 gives 13.1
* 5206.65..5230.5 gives 8.44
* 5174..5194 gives 8.45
